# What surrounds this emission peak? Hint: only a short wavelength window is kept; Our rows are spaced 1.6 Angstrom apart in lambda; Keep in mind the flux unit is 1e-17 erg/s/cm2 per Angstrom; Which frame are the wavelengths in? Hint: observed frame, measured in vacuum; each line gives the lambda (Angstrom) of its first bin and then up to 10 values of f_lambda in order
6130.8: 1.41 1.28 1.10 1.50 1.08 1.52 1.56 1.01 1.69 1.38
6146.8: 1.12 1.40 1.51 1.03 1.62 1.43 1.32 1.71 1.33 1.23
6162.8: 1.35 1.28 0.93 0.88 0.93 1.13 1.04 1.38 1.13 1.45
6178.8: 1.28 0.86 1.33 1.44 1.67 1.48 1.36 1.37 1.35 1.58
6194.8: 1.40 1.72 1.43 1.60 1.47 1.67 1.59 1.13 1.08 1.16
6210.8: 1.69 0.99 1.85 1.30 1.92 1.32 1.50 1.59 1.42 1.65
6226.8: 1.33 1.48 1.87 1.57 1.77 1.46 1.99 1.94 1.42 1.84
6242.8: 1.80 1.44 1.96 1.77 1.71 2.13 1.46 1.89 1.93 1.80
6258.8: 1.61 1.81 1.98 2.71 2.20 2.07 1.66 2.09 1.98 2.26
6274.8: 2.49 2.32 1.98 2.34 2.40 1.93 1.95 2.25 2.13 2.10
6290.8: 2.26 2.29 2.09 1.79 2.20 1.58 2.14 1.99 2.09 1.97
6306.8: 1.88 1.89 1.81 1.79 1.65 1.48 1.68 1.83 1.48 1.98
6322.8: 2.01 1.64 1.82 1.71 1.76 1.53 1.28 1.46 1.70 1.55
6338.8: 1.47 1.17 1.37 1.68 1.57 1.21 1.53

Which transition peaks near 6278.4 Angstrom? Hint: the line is Mg II 2798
